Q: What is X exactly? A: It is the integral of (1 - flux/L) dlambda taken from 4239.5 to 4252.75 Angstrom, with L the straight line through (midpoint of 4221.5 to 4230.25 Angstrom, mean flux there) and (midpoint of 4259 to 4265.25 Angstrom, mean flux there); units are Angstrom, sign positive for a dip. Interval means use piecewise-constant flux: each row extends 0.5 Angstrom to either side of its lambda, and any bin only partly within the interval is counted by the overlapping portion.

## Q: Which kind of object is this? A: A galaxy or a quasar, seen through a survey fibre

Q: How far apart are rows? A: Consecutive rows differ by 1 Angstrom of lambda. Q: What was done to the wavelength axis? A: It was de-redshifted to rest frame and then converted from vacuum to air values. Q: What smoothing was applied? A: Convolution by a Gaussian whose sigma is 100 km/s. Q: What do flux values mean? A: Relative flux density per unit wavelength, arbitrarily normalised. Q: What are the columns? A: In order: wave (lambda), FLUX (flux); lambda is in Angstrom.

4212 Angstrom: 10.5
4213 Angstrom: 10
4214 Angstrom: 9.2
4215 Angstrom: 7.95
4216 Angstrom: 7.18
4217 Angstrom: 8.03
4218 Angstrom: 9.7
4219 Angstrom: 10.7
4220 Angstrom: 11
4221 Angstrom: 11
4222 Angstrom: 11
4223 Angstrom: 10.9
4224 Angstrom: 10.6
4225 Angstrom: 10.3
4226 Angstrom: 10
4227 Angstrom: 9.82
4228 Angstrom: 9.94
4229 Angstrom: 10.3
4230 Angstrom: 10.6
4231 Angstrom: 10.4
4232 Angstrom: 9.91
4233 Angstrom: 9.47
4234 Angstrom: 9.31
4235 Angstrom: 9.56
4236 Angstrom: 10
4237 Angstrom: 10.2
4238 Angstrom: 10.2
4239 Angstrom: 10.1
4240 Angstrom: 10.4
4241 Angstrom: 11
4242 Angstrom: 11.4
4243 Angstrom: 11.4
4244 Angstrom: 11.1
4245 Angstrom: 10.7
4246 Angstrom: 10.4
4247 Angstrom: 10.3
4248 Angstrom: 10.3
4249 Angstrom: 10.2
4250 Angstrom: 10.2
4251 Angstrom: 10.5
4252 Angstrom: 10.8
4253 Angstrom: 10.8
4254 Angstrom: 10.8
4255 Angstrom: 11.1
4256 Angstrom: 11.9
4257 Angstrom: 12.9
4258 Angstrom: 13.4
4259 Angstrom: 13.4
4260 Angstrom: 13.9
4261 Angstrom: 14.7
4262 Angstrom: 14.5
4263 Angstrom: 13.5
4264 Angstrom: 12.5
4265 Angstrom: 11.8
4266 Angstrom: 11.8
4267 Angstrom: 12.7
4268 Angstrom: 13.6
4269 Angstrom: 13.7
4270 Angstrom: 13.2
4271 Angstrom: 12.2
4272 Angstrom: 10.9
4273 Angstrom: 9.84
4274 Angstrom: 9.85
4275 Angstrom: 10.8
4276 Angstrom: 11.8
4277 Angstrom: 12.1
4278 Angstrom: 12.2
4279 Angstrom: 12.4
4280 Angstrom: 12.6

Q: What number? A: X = 1.6 Angstrom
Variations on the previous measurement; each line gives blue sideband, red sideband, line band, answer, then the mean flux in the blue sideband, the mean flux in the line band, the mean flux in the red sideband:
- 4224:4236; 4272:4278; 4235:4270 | -3.8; 9.99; 11.6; 11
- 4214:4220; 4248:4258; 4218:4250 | -1.5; 8.94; 10.4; 11.1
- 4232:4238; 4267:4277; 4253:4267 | -1.9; 9.77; 12.7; 11.8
